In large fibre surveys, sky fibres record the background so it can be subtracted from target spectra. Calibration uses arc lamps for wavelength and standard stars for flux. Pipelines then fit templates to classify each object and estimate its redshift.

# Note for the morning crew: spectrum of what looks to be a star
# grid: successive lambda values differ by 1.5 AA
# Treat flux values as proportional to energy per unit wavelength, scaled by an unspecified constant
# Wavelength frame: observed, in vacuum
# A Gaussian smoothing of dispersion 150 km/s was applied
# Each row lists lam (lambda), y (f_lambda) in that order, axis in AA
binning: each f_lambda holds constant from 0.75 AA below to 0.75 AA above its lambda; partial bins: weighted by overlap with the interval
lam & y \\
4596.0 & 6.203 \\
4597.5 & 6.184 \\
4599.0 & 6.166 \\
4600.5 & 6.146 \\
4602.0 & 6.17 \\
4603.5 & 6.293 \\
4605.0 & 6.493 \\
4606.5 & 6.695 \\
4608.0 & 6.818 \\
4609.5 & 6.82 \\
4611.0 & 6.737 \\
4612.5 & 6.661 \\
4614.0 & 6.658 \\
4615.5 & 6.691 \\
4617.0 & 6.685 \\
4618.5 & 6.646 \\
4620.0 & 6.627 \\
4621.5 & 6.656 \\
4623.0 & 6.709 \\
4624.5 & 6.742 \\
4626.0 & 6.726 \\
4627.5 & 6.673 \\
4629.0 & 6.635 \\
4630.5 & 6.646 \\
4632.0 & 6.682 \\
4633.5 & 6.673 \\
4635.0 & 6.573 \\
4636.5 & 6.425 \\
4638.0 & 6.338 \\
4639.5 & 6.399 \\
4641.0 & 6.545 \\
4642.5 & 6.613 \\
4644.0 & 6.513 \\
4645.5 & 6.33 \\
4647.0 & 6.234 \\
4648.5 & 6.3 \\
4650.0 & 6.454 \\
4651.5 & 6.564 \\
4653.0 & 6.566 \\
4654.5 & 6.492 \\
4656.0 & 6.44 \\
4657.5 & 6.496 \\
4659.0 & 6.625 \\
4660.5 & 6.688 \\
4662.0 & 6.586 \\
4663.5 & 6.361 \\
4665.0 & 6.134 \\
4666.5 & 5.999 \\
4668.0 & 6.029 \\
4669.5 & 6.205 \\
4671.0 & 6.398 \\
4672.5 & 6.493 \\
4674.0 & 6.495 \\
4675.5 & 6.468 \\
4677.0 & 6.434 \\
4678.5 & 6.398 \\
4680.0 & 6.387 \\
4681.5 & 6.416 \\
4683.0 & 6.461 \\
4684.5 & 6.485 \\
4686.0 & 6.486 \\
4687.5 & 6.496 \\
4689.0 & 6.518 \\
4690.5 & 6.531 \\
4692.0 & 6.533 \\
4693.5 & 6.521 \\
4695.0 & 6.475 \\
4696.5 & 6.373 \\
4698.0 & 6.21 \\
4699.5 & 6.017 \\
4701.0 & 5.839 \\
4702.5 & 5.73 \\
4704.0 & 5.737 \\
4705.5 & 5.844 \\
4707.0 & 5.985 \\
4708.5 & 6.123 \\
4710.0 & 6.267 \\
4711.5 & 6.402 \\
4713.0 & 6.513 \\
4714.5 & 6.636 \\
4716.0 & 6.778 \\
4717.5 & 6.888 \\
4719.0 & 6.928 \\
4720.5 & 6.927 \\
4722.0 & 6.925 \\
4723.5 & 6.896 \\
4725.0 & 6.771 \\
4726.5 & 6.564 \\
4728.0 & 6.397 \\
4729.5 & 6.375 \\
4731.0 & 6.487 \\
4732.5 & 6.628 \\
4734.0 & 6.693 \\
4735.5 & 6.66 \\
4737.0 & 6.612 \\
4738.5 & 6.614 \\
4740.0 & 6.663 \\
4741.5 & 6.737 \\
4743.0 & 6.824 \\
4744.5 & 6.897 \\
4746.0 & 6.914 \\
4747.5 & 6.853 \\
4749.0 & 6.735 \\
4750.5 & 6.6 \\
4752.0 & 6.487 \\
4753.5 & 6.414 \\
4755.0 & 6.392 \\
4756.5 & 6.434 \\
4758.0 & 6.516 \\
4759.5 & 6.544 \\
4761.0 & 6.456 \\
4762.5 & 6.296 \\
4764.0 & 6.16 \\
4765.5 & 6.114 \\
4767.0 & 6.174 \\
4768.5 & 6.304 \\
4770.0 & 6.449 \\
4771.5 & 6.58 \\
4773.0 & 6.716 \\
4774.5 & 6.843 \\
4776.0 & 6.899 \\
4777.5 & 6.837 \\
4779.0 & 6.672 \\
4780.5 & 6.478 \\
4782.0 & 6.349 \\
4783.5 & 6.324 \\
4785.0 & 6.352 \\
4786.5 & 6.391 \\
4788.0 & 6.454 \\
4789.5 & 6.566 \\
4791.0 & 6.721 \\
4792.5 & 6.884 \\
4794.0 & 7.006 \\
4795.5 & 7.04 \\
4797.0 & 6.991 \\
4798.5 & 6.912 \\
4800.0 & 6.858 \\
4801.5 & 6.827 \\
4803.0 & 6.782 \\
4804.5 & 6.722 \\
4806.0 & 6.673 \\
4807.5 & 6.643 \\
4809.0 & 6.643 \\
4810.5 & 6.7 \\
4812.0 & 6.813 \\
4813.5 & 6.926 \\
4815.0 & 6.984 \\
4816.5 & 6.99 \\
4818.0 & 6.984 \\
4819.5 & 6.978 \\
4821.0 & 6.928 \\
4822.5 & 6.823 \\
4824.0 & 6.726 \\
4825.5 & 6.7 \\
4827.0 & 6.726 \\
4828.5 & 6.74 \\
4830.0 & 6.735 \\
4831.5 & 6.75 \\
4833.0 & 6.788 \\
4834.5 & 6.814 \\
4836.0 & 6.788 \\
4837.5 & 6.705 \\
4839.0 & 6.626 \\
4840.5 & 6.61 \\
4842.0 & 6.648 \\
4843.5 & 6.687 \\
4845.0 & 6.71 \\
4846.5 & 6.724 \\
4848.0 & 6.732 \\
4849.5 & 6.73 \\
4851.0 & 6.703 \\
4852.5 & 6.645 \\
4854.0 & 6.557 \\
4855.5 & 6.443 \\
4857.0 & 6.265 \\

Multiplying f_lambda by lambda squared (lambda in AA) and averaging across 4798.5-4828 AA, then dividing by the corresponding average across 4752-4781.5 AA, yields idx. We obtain 1.07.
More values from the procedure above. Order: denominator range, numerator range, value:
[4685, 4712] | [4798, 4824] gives 1.15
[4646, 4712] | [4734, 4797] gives 1.08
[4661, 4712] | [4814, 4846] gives 1.15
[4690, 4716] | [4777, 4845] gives 1.13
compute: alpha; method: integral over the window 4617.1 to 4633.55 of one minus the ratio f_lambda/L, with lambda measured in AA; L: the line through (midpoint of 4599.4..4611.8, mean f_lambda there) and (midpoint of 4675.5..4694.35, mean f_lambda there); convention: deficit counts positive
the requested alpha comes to -0.4 AA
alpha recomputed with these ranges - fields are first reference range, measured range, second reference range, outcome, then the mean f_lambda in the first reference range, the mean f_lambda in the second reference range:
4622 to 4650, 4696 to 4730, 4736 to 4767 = 0.8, 6.54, 6.55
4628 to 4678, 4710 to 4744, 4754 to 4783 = -1.0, 6.45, 6.48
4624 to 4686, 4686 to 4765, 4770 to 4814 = 1.1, 6.47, 6.7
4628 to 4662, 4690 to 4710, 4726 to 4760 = 1.3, 6.51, 6.61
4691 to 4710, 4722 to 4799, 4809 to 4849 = -2.1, 6.13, 6.78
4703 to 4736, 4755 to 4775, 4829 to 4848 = 0.5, 6.51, 6.72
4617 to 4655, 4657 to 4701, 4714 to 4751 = 1.6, 6.55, 6.72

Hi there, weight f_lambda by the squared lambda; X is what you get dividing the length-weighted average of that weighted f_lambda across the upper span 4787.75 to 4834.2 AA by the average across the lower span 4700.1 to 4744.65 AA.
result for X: 1.1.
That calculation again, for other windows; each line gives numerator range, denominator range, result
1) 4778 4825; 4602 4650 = 1.10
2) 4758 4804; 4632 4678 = 1.08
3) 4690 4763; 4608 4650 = 1.03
